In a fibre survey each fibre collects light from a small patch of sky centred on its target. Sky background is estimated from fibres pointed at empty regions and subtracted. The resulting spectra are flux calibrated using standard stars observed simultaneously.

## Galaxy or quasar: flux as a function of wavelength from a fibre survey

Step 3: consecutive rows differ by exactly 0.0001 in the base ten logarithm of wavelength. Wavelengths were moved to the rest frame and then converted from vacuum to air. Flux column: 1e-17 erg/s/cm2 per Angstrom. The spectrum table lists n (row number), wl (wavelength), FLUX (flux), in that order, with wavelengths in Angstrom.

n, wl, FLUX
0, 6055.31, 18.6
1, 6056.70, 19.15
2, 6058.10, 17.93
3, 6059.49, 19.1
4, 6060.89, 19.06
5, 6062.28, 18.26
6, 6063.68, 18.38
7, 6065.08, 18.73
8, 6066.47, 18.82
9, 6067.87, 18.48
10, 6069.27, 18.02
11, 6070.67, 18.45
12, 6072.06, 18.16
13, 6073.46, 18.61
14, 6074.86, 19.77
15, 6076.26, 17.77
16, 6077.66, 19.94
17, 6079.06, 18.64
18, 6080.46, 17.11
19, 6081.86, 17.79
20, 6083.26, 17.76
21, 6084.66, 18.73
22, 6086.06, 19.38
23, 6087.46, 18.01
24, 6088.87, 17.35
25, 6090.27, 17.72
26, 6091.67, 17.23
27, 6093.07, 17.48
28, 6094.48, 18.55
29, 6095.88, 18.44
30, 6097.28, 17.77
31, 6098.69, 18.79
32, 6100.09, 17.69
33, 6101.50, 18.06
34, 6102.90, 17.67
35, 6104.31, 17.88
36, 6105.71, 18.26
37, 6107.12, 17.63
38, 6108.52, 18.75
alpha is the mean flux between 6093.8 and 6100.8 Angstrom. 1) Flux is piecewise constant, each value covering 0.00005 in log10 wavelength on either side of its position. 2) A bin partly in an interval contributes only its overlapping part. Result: 18.2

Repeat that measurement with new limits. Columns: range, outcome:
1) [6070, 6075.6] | 18.8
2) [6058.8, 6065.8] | 18.7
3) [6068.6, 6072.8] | 18.2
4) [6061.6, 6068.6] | 18.5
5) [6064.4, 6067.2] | 18.8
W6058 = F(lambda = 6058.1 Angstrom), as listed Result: 17.93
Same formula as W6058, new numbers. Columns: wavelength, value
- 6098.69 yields 18.79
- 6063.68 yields 18.38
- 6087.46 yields 18.01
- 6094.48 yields 18.55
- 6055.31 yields 18.6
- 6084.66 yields 18.73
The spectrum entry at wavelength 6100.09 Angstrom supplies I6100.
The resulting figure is 17.69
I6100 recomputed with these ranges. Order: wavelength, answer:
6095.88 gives 18.44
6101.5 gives 18.06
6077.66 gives 19.94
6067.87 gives 18.48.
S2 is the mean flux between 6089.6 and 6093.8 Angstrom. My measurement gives 17.5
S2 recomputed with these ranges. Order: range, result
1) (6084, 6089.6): 18.4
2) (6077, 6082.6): 18.4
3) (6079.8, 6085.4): 17.9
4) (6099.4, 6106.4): 17.9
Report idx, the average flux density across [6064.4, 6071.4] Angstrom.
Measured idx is 18.5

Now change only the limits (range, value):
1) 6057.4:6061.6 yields 18.7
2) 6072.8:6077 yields 18.7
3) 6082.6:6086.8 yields 18.6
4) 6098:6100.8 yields 18.2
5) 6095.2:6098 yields 18.1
